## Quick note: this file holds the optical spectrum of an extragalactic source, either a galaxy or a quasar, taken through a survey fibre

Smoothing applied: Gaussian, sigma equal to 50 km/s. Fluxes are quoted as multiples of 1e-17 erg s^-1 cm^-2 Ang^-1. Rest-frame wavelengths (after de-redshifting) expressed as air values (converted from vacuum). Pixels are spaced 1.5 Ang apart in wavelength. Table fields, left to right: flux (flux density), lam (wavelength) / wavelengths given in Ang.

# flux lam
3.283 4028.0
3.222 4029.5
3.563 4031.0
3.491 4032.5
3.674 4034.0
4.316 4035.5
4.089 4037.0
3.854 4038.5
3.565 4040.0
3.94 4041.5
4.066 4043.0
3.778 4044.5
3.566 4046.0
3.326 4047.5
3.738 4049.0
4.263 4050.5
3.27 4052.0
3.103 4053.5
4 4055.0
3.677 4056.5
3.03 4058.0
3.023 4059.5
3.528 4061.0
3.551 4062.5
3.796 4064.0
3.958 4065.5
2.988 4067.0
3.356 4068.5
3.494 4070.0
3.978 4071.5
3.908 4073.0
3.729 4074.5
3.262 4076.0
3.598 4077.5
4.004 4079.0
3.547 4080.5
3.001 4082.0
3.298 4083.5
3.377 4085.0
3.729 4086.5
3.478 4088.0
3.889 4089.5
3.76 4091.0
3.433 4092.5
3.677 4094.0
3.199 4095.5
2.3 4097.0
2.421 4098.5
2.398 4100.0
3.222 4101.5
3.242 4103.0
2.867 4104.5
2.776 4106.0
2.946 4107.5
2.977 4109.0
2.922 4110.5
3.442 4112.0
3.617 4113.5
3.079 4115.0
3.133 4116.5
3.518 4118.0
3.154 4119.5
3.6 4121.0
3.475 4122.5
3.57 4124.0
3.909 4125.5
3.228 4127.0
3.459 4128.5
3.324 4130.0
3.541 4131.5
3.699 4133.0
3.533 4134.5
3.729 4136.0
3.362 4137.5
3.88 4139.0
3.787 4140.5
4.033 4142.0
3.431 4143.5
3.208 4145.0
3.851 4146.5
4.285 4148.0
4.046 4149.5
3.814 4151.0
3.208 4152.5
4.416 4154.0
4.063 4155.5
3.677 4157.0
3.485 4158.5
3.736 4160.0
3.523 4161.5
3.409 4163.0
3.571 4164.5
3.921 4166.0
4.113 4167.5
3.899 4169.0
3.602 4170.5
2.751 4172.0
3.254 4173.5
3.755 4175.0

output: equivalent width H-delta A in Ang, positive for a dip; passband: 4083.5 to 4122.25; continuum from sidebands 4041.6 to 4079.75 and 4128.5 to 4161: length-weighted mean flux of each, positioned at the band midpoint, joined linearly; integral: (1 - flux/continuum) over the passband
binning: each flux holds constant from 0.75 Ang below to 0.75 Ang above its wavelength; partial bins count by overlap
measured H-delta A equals 4.7 Ang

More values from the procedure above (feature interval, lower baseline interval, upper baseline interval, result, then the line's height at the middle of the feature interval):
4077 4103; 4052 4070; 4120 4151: 1.6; 3.53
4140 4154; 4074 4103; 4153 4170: -0.3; 3.7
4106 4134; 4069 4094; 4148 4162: 2.7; 3.7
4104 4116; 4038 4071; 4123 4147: 1.7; 3.59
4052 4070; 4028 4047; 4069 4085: 0.9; 3.64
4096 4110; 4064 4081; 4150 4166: 3.3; 3.66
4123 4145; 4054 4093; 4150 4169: 0.6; 3.69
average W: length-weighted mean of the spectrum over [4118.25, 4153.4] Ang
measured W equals 3.62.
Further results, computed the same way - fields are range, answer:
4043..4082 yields 3.58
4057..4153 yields 3.43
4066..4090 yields 3.54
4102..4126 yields 3.26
